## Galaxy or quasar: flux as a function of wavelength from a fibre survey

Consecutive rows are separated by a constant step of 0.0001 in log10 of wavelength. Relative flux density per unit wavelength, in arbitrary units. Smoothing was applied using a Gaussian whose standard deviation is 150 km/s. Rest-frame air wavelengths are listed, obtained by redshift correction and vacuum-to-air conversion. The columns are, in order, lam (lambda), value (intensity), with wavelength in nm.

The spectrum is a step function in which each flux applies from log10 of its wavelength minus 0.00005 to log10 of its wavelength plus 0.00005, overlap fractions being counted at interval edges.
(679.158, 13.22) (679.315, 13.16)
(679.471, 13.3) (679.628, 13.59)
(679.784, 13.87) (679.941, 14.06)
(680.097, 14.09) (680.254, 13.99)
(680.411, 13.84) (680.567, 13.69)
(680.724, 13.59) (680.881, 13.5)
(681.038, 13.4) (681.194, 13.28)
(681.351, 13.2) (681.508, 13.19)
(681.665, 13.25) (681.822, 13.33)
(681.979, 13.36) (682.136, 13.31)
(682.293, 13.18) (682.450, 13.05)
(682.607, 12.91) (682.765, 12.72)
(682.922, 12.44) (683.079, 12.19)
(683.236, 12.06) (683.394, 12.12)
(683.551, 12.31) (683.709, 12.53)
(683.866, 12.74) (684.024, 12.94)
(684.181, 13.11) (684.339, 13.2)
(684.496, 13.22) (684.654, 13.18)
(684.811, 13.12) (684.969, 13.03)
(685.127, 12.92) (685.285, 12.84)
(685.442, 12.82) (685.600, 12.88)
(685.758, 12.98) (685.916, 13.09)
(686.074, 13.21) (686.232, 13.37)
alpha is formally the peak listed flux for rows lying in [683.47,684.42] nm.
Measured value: 13.2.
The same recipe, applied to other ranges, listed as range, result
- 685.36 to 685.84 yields 12.98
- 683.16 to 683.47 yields 12.12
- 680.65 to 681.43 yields 13.59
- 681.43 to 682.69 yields 13.36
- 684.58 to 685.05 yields 13.18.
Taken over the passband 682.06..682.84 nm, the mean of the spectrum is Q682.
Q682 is 13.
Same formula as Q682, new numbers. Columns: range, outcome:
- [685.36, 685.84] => 12.9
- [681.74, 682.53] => 13.3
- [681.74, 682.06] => 13.3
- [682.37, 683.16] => 12.7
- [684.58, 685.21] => 13.1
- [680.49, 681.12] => 13.5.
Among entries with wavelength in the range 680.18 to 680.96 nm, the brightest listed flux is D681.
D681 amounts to 13.99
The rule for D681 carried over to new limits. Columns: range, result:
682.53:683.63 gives 12.91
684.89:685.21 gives 13.03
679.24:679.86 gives 13.87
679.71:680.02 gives 14.06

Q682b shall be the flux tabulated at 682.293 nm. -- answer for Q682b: 13.18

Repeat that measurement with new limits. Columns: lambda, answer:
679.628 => 13.59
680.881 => 13.5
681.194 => 13.28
